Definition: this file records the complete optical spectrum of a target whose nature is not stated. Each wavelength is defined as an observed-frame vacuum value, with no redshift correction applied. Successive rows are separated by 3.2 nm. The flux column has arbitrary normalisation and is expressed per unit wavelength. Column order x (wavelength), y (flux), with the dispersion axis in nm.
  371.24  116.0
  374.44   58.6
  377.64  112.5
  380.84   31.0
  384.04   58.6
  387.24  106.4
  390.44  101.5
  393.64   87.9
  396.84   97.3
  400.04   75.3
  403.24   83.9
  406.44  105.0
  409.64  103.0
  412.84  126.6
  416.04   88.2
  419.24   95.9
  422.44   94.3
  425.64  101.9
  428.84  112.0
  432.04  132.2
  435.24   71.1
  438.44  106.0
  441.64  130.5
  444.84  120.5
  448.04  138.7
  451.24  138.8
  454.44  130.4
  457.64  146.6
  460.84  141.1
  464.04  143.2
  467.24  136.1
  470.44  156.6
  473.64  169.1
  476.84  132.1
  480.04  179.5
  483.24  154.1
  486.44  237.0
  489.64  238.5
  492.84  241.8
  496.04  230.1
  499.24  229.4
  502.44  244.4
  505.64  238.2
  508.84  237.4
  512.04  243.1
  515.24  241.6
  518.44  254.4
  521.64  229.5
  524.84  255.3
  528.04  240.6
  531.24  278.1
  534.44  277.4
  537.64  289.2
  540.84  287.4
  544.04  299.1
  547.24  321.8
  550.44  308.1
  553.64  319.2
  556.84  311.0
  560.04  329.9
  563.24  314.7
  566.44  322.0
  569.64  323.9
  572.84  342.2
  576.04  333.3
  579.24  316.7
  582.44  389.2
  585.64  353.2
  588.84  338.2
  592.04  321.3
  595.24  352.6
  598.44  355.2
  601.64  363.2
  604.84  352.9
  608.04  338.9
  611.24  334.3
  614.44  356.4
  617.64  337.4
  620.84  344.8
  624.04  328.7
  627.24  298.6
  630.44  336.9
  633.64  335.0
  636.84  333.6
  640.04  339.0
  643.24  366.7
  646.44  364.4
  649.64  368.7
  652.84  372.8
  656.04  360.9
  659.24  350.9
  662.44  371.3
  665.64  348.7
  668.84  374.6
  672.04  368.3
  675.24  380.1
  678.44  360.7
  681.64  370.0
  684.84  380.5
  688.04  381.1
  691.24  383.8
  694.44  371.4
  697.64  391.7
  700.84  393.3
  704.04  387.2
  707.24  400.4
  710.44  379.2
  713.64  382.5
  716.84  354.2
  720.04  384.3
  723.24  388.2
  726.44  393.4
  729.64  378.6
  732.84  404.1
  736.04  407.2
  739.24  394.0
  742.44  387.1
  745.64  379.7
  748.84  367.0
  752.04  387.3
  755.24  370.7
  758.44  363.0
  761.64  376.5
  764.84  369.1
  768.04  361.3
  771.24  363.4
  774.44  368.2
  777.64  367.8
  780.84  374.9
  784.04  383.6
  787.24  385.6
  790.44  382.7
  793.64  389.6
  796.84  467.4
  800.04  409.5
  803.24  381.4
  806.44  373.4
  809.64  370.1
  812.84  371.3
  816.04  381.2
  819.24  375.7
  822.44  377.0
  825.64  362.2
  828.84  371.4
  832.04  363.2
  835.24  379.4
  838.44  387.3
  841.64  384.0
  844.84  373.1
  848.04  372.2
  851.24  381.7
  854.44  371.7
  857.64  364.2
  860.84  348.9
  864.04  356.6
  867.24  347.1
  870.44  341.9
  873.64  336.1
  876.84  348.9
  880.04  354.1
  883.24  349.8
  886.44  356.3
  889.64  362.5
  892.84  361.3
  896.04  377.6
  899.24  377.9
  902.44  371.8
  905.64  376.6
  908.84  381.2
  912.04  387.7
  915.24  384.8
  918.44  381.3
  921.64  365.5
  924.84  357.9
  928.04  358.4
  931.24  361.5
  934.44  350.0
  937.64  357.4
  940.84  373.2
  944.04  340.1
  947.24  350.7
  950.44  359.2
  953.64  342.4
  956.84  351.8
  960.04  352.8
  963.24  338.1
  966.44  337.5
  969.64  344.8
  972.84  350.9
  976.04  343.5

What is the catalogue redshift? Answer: 0.215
